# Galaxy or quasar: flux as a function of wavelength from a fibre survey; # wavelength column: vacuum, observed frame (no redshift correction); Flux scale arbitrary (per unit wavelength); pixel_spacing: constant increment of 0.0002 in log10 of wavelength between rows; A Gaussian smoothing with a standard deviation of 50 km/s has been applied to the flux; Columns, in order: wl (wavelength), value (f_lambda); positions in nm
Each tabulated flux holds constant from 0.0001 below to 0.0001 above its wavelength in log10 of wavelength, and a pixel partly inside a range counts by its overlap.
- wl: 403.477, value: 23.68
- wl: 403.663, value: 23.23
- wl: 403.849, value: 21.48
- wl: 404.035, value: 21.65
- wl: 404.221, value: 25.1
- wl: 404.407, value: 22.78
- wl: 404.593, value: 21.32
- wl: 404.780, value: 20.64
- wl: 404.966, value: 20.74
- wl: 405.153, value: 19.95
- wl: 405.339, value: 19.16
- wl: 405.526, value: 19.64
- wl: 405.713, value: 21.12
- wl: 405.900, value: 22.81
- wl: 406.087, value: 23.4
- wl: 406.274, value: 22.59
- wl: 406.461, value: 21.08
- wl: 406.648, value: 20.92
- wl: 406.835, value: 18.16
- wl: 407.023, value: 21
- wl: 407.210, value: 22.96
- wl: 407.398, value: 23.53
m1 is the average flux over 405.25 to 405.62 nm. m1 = 19.4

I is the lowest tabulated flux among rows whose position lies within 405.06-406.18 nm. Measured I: 19.16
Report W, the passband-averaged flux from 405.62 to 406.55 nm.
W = 22.2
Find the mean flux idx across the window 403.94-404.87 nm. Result 22.3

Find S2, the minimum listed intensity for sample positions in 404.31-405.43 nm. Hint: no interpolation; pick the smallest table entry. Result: 19.16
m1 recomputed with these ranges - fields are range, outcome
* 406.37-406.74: 21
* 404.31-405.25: 21.1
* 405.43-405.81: 20.4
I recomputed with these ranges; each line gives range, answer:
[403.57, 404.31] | 21.48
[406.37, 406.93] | 18.16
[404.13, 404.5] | 22.78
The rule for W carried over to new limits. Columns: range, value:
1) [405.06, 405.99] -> 20.5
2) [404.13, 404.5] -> 24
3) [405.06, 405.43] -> 19.6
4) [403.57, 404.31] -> 22.9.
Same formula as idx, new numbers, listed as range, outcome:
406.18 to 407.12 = 20.8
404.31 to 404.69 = 22.1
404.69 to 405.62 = 20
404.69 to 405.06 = 20.7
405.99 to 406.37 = 23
